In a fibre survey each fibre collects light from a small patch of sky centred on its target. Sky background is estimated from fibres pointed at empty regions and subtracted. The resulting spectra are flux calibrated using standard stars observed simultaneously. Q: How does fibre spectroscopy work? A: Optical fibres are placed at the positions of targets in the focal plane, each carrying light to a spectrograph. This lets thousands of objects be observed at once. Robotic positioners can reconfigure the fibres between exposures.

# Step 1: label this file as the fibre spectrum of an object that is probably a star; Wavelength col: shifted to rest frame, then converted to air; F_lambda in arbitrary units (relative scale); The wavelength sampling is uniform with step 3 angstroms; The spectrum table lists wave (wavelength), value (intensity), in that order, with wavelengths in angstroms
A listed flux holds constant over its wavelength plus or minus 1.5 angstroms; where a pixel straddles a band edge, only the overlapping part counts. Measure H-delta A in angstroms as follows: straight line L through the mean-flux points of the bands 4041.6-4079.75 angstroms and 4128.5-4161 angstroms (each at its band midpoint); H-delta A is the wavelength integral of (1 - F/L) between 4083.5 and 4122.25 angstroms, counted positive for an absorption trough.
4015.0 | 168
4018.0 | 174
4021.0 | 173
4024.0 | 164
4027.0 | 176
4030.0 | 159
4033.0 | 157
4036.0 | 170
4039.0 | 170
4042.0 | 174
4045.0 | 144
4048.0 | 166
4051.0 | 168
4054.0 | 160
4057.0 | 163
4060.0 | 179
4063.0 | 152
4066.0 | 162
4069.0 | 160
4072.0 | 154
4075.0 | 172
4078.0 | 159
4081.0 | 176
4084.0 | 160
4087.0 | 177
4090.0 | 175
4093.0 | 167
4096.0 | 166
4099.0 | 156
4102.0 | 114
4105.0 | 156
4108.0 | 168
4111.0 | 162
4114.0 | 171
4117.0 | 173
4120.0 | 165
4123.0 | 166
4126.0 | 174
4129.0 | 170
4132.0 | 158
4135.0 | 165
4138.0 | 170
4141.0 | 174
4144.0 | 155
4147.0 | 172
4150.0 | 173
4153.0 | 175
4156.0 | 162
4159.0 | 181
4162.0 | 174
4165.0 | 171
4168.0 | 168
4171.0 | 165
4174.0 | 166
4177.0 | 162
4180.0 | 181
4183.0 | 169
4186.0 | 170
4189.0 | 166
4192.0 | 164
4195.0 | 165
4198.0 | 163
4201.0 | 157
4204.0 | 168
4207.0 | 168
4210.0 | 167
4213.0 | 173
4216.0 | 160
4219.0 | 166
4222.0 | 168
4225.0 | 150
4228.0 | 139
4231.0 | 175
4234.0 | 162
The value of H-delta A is 0.7 angstroms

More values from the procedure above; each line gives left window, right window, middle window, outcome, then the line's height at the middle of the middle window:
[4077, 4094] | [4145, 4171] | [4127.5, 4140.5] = 0.32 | 171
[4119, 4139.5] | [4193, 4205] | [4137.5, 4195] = -1.52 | 165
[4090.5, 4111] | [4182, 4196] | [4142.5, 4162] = -0.92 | 162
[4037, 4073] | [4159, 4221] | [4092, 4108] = 1.13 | 164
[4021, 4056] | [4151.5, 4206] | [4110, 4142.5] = -0.24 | 167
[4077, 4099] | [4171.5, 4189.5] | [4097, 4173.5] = 1.33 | 168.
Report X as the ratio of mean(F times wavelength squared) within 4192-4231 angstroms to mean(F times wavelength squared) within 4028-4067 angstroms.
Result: 1.08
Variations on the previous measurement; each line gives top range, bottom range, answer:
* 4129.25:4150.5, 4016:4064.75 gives 1.06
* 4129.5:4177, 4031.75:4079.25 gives 1.08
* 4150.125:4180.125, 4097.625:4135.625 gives 1.08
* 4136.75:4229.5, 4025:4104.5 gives 1.08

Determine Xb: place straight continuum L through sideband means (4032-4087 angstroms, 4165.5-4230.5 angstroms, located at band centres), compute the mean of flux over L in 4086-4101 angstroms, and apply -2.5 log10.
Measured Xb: -0.01 mag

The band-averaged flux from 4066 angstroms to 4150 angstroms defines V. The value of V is 164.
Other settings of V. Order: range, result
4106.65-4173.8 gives 169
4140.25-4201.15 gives 168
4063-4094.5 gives 166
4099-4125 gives 159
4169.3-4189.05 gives 169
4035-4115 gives 163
